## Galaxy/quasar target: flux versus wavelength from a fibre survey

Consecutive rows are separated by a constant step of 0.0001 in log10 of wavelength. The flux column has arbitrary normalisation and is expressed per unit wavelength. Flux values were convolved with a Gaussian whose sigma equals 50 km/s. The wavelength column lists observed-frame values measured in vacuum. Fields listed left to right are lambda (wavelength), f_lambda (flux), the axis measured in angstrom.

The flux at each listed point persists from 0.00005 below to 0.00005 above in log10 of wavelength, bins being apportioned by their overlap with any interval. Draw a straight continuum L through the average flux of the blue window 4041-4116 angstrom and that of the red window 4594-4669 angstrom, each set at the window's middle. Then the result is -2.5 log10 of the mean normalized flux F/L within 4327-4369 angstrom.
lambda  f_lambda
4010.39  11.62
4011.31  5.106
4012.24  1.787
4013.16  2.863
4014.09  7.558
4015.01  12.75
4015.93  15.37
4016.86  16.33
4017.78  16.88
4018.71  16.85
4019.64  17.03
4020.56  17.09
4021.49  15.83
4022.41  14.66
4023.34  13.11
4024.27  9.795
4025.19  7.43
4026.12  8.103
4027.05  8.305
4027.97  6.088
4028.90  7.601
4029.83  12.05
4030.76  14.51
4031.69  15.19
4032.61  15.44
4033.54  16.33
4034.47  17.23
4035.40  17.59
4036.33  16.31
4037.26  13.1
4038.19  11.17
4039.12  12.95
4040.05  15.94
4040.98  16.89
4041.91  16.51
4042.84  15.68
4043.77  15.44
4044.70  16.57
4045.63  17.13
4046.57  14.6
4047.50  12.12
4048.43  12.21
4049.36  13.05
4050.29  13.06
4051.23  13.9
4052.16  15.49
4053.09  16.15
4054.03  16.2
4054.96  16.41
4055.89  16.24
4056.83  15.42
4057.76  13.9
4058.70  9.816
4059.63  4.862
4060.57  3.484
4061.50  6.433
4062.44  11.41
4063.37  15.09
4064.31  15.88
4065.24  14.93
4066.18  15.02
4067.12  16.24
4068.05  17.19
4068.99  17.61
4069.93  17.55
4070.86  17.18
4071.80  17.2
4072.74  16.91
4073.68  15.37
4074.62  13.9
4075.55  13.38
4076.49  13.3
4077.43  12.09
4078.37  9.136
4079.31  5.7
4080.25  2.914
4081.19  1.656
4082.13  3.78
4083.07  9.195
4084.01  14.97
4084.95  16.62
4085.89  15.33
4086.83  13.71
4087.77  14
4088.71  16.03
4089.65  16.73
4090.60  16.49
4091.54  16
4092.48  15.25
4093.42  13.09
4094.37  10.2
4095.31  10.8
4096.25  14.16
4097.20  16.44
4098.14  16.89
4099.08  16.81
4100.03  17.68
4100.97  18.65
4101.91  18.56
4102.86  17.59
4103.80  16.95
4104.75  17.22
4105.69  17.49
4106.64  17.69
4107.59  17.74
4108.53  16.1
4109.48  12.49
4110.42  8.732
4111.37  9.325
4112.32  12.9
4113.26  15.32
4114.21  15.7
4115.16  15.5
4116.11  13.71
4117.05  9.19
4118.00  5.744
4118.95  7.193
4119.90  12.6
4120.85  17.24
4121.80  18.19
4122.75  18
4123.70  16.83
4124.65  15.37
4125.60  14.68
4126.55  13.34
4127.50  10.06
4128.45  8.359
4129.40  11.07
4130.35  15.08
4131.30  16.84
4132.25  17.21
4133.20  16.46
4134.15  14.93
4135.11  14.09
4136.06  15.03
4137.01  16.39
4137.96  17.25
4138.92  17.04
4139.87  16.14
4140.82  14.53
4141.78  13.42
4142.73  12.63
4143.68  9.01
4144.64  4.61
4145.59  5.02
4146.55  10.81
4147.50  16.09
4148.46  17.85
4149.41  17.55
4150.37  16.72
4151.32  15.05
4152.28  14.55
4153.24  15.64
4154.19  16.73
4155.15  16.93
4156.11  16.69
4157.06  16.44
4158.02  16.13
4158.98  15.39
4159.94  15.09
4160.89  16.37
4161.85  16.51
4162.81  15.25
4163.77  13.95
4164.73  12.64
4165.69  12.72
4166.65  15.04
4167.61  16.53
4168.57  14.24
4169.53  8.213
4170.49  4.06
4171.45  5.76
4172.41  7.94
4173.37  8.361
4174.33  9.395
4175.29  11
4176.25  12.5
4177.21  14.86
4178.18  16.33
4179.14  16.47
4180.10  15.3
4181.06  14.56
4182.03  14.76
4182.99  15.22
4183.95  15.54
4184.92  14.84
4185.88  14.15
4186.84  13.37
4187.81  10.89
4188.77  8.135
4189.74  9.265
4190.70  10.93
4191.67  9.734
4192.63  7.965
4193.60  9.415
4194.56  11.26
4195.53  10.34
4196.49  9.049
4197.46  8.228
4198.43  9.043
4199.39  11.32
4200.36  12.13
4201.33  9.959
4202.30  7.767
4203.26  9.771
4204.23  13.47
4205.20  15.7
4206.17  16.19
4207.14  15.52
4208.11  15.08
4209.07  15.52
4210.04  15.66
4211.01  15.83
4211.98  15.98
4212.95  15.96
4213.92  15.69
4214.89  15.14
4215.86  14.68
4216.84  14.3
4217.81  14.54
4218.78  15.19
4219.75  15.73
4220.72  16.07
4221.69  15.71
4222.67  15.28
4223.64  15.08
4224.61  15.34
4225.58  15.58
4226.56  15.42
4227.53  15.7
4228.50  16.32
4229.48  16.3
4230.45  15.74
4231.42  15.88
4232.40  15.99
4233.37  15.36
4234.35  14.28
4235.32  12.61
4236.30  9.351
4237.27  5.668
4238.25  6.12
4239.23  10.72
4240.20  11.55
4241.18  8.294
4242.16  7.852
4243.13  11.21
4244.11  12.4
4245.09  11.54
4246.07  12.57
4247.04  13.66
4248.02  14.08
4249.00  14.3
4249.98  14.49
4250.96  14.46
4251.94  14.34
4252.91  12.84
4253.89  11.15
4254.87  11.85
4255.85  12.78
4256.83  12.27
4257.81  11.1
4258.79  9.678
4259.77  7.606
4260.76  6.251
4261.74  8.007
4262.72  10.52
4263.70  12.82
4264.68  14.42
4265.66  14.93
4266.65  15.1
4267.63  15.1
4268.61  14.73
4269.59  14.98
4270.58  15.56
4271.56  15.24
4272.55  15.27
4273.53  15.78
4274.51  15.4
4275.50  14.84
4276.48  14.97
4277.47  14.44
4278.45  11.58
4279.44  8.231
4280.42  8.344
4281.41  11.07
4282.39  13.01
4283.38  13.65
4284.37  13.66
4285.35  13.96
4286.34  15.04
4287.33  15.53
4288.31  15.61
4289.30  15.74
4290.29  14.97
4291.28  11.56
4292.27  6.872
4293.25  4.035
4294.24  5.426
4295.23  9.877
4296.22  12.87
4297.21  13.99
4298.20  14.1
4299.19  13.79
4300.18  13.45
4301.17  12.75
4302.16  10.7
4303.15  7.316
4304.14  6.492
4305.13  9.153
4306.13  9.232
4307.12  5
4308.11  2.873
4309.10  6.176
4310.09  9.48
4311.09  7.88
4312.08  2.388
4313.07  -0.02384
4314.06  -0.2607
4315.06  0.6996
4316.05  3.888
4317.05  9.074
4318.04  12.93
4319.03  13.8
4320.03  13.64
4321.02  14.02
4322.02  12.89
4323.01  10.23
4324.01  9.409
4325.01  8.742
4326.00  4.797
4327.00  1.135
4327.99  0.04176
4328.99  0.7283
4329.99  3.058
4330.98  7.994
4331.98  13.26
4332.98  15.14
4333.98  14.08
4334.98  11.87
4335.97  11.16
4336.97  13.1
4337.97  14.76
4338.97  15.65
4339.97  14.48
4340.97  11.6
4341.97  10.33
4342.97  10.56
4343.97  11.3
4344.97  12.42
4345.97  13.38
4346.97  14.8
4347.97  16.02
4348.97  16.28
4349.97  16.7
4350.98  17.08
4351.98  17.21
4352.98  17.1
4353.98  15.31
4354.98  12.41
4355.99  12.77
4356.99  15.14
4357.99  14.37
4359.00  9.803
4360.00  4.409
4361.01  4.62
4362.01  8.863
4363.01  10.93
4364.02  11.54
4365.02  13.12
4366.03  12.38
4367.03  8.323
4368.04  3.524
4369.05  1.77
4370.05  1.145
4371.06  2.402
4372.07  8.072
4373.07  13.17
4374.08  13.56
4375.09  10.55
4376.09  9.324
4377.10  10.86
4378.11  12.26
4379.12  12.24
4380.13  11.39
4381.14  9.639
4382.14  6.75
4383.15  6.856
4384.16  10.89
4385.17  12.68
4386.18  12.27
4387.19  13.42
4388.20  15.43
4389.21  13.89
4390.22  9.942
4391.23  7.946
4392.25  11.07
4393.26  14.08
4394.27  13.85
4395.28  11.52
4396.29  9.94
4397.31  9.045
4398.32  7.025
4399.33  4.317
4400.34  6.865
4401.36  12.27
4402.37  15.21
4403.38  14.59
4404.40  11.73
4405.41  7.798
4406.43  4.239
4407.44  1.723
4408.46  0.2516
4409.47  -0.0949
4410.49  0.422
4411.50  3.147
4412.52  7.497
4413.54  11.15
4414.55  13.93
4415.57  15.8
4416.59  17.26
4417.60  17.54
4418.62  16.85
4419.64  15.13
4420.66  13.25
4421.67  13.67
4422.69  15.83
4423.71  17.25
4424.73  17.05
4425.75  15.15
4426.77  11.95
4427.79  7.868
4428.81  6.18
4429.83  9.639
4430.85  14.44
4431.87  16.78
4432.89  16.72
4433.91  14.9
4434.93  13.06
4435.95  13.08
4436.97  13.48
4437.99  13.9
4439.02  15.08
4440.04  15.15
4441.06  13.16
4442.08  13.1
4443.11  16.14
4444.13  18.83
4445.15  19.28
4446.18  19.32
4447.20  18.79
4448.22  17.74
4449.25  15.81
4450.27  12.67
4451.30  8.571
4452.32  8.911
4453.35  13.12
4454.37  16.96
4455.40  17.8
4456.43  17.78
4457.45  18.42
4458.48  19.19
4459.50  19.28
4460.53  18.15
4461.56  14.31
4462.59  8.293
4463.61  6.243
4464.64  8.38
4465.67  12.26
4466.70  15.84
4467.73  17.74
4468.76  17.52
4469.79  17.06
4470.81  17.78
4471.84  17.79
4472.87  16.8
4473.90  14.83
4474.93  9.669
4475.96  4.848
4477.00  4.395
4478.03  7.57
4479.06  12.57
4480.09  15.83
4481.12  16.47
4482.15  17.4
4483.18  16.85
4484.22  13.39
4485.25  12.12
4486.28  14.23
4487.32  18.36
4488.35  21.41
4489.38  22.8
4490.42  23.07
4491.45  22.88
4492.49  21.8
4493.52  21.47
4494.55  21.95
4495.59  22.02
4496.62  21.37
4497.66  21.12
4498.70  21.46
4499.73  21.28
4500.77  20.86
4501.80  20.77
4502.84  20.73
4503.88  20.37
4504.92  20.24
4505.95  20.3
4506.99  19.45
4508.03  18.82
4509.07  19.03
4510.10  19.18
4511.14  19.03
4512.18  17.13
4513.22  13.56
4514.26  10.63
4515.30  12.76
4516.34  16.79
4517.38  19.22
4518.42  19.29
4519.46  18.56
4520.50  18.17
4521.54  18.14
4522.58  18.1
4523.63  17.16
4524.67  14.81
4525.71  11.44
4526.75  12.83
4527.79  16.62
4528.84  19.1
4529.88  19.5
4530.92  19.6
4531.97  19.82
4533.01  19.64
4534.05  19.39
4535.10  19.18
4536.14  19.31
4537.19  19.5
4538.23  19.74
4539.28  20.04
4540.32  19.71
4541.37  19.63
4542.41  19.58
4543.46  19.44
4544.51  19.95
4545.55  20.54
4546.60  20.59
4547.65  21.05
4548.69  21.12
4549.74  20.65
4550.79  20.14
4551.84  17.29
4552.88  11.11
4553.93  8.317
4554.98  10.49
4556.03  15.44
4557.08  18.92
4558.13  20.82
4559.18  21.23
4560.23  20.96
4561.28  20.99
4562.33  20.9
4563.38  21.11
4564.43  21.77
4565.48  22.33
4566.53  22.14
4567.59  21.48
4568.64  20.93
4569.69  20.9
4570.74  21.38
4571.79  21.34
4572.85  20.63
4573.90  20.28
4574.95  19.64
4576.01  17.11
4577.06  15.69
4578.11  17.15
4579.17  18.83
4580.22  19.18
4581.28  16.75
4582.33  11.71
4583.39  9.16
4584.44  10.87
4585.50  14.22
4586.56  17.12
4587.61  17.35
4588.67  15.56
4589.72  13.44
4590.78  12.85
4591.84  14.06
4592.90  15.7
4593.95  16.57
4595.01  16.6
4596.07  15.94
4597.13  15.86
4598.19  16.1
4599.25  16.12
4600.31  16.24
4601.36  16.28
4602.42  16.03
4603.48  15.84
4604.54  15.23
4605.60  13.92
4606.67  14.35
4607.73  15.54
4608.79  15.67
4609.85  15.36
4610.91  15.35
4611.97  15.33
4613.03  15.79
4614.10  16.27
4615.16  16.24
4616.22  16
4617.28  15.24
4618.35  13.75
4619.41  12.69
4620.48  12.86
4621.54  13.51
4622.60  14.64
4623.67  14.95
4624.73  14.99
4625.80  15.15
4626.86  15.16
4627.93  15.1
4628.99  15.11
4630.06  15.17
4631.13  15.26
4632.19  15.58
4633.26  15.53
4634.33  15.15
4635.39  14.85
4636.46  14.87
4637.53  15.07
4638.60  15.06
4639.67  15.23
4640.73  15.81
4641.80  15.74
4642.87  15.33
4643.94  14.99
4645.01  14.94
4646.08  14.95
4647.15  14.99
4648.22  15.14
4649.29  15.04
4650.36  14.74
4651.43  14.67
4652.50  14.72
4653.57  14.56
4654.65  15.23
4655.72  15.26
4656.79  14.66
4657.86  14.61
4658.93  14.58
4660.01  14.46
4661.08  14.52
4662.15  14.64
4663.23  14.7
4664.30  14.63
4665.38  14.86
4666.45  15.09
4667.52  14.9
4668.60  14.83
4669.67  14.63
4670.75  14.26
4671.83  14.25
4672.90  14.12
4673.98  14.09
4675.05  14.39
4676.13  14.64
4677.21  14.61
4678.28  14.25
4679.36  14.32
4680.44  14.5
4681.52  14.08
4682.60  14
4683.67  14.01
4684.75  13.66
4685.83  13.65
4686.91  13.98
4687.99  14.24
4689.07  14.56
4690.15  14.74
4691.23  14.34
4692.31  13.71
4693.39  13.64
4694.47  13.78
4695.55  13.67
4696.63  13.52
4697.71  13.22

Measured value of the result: 0.26 mag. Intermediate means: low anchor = 14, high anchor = 15.1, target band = 11.4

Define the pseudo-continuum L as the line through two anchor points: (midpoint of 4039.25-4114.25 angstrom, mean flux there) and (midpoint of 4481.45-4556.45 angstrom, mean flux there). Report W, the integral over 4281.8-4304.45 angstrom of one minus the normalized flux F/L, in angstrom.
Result 5.9 angstrom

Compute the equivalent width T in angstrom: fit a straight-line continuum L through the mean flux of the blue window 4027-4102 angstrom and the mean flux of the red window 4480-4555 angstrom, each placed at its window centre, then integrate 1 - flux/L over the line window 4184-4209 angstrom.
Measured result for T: 6.0 angstrom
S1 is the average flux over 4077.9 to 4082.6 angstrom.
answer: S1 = 4.63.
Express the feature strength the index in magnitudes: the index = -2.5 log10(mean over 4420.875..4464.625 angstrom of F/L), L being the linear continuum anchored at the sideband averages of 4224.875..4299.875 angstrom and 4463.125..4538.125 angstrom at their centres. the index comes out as 0.113 mag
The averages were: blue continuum 12.7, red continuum 17.2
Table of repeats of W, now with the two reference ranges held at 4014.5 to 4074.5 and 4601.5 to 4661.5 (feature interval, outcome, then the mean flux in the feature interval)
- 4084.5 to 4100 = -0.9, 15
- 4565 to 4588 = -4.7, 18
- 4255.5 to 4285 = 3.5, 12.7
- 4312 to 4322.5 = 4.9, 7.75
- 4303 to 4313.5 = 6.2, 5.99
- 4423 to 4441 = 1.3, 13.6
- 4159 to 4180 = 2.4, 12.6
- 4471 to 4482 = 1.7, 12.4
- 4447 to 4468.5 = 0.3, 14.6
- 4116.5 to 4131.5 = 1.2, 13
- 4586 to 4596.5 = -0.4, 15.5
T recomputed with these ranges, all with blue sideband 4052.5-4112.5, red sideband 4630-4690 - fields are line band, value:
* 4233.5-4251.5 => 3.31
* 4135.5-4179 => 1.11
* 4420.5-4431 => 1.09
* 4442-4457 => -1.40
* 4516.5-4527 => -1.71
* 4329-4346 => 3.08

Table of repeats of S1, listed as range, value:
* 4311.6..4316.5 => 1.31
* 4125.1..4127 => 14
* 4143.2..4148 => 9.14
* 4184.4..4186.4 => 14.5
